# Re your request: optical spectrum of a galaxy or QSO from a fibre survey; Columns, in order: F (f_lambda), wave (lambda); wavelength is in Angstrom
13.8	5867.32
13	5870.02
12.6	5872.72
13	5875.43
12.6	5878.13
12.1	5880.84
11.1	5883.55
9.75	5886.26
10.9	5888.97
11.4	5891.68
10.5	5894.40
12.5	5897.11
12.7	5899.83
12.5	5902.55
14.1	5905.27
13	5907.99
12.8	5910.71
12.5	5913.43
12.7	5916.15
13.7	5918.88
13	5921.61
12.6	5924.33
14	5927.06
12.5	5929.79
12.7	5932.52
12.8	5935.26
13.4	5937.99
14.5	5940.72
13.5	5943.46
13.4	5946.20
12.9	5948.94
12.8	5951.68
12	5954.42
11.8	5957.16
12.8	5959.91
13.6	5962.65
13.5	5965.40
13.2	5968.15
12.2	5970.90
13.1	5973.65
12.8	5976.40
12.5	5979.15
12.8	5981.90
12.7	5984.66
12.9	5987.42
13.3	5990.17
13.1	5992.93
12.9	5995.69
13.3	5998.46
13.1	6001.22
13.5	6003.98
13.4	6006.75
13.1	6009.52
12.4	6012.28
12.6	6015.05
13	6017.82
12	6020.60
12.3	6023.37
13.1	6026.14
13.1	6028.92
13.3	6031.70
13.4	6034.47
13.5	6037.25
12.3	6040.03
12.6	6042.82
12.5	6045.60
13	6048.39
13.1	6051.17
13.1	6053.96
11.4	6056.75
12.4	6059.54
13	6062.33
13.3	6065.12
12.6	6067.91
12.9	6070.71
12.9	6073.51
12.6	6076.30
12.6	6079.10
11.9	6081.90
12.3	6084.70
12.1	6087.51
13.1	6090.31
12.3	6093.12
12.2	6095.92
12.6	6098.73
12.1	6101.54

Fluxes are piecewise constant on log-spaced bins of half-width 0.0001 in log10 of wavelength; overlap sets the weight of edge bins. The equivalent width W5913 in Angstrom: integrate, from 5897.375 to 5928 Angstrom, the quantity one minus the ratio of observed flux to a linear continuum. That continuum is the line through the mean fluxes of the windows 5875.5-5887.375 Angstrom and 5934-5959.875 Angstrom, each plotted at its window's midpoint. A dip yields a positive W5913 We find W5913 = -1.89 Angstrom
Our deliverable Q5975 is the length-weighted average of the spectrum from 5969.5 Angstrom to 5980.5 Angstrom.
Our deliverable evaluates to 12.7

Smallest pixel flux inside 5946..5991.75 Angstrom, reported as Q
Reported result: 11.8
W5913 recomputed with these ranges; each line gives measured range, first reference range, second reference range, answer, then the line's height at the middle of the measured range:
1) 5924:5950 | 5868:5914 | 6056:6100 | -2.1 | 12.3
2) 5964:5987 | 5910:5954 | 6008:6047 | 0.2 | 13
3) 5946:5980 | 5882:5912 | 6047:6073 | -1.5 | 12.3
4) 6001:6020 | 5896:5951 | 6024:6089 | -0.2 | 12.9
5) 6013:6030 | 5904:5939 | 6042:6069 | 0.2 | 12.8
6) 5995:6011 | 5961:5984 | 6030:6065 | -0.4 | 12.9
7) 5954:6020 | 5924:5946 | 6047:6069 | 0.8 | 13.1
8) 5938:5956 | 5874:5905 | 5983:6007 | -1.0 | 12.5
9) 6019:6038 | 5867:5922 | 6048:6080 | -0.4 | 12.7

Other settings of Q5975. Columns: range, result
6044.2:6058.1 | 12.6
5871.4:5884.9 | 12.3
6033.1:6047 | 12.9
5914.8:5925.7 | 13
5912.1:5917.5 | 12.6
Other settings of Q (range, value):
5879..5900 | 9.75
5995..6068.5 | 11.4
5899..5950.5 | 12.5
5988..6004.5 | 12.9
